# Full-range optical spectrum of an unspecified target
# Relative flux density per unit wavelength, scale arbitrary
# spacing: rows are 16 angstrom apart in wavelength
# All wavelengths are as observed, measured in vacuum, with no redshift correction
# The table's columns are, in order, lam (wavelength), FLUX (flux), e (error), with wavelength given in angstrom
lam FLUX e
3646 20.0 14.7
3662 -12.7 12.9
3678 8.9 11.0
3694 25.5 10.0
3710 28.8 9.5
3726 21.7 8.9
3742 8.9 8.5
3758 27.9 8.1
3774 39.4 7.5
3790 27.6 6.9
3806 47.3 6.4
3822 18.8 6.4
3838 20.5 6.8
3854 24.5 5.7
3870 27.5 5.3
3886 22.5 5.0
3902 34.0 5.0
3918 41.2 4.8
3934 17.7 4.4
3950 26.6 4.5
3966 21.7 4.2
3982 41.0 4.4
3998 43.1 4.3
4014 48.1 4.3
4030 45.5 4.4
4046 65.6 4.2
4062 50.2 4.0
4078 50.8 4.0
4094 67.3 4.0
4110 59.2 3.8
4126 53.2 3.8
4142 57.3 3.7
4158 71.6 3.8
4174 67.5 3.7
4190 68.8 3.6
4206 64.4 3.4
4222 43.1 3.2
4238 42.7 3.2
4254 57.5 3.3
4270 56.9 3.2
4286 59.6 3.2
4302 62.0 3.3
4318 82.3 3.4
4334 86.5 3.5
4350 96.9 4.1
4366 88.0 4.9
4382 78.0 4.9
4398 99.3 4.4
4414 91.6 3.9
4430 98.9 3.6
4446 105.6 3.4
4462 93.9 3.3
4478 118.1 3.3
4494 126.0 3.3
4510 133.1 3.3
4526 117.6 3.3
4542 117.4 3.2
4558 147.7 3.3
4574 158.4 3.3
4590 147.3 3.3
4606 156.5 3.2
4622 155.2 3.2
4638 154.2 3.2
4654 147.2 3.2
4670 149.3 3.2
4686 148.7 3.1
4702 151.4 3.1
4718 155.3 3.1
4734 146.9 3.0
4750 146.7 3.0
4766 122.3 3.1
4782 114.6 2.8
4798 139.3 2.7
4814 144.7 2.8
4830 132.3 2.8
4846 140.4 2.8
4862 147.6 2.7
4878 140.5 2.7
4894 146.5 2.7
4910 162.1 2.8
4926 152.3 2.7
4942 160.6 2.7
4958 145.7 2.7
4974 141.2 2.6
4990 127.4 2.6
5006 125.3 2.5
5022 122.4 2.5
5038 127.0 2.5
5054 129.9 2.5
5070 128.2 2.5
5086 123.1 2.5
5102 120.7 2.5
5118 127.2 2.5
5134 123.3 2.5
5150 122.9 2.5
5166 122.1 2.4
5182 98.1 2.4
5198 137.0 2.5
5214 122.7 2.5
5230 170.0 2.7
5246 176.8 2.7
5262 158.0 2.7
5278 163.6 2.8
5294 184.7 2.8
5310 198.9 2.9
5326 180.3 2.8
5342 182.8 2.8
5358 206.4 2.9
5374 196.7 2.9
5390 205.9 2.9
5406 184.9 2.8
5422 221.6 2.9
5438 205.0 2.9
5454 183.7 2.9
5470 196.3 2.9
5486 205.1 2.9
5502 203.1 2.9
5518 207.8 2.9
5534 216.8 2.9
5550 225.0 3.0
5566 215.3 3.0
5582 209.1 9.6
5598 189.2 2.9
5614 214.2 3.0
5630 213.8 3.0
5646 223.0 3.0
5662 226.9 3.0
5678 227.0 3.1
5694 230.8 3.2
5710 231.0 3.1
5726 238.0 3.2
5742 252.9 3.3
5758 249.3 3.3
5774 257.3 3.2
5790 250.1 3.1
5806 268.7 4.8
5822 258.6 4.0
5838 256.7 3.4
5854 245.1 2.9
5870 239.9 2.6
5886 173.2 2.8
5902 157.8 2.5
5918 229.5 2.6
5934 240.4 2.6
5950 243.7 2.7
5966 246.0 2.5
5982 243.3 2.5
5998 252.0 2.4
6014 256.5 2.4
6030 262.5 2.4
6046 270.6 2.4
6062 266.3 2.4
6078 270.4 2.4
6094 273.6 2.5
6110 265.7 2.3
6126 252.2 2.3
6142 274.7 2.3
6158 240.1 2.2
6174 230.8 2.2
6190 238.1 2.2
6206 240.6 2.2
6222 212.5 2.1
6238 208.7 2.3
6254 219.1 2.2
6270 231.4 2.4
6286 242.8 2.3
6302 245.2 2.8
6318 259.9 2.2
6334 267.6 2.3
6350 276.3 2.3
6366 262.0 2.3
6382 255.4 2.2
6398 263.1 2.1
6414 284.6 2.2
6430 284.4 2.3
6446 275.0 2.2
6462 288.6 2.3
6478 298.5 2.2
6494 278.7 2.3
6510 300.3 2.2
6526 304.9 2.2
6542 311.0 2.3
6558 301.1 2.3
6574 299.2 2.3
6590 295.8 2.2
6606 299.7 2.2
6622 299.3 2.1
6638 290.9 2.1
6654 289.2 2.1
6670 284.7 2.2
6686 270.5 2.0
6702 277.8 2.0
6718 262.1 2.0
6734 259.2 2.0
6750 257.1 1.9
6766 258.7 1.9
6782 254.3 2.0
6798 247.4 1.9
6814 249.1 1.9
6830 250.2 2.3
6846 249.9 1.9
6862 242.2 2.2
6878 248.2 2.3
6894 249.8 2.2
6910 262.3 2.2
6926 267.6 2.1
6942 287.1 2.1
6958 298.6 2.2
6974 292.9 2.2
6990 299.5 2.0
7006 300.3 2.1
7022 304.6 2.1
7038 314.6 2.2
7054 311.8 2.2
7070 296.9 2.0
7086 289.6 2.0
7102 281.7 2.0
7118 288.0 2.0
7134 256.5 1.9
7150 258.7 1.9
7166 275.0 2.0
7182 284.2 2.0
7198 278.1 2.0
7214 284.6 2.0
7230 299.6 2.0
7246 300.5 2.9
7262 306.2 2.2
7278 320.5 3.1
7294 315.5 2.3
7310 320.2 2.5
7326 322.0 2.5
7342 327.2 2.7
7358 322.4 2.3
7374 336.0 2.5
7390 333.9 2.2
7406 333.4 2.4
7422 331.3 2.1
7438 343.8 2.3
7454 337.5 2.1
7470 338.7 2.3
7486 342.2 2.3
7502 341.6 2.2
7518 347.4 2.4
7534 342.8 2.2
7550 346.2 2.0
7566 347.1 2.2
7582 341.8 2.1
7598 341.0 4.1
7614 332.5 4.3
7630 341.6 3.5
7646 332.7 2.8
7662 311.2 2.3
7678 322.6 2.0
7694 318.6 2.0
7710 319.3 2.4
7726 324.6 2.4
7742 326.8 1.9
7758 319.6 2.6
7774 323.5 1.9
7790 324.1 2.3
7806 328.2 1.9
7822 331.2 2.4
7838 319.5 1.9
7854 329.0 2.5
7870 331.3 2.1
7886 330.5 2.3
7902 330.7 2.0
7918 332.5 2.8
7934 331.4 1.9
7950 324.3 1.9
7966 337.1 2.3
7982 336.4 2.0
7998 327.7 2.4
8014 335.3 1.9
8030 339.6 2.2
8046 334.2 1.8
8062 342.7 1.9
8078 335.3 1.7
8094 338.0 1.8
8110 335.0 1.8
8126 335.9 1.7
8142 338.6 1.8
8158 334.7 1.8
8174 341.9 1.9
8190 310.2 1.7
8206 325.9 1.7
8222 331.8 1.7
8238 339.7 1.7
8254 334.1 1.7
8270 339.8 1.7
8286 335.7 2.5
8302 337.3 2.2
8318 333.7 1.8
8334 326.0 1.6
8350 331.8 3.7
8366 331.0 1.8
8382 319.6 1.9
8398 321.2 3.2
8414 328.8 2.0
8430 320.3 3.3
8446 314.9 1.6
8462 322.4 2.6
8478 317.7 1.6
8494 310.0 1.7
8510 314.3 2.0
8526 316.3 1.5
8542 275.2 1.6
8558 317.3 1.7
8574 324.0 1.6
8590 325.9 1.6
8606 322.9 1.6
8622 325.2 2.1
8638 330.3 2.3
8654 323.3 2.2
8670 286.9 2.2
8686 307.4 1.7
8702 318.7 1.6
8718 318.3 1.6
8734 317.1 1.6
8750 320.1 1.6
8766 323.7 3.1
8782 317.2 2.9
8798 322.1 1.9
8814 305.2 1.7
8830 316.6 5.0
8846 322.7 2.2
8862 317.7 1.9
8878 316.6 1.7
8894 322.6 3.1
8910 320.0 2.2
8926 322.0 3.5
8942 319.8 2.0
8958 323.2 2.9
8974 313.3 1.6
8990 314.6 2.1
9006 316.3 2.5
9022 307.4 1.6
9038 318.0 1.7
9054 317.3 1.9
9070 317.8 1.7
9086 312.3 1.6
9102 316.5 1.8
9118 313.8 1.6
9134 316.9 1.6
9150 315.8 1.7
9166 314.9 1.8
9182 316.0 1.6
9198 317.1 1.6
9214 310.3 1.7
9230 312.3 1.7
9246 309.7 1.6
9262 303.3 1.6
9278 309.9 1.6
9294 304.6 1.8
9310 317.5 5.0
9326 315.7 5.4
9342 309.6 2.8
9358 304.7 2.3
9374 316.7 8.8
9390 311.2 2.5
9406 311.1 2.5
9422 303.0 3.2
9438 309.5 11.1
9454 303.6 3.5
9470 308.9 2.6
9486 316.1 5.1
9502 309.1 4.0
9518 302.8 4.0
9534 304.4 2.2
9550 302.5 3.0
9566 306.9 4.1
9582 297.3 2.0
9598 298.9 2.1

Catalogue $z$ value 0.000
